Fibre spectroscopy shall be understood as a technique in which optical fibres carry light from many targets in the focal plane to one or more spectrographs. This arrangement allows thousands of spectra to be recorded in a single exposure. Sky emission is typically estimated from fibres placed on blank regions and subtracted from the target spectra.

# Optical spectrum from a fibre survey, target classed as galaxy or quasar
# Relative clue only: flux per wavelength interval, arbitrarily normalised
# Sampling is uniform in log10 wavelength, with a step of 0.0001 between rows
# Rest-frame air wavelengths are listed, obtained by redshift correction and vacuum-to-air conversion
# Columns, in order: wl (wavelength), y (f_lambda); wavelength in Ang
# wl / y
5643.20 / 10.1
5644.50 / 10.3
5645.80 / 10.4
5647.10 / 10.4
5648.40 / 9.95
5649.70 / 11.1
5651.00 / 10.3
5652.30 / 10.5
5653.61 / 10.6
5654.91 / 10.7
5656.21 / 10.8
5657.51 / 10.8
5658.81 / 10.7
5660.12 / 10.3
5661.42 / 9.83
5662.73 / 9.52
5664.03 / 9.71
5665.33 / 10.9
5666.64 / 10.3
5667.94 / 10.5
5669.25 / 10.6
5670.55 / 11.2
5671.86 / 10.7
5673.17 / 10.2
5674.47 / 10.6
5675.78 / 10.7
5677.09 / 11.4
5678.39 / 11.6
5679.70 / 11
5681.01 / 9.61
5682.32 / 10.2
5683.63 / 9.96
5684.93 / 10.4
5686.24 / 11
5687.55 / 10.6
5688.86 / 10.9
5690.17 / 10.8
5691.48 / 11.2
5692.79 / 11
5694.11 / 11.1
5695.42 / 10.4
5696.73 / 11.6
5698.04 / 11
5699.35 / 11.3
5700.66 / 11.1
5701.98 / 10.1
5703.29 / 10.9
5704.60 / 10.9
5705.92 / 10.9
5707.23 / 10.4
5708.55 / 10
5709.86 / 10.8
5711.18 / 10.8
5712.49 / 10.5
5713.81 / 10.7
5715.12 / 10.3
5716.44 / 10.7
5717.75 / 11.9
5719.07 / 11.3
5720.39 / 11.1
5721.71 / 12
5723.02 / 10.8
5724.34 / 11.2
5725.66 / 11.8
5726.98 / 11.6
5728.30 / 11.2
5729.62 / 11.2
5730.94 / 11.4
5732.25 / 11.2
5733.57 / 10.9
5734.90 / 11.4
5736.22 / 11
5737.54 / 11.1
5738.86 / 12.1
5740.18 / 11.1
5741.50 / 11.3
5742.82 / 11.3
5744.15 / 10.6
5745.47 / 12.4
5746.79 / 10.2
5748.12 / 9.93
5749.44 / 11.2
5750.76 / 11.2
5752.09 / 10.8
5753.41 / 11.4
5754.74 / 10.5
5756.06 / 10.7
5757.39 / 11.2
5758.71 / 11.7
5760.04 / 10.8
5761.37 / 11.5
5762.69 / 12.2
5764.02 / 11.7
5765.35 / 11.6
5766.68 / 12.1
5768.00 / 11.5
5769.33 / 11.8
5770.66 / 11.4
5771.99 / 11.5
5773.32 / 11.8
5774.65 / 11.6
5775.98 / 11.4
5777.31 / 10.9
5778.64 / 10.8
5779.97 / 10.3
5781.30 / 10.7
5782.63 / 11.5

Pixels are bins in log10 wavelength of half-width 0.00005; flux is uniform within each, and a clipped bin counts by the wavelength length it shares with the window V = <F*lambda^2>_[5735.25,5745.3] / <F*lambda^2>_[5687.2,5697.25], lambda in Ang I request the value 1.05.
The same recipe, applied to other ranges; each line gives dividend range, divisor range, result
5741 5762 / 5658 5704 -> 1.06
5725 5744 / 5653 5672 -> 1.11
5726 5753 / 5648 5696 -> 1.08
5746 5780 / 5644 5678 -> 1.11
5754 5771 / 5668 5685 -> 1.11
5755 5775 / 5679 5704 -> 1.10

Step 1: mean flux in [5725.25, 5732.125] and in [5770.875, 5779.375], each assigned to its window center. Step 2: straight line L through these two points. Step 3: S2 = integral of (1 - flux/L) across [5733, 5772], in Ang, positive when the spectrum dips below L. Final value 0.4 Ang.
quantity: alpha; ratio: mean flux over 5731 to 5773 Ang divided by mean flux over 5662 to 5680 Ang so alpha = 1.06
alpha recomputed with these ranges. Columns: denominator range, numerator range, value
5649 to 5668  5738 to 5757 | 1.06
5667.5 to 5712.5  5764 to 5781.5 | 1.06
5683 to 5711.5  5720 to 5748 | 1.04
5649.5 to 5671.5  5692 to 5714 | 1.03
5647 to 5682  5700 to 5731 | 1.04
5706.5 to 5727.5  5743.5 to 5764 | 1.01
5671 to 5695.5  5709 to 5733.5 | 1.04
